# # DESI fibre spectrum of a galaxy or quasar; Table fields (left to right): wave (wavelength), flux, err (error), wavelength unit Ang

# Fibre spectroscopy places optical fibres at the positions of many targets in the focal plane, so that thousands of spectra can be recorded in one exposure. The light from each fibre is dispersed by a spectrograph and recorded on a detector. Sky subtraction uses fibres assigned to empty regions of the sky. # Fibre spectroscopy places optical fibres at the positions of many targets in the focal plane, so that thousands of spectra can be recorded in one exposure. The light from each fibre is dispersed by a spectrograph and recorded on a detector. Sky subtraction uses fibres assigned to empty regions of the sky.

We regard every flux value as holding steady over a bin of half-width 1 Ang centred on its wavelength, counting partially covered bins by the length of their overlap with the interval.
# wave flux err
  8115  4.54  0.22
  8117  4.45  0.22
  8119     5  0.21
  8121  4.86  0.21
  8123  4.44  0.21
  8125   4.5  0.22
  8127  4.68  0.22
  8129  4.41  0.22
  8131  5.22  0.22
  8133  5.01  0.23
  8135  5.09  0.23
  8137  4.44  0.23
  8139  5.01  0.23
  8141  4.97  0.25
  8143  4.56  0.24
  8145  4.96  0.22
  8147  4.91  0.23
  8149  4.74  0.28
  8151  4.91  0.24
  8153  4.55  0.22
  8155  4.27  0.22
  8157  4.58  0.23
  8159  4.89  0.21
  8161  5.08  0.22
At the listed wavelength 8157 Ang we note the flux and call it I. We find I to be 4.58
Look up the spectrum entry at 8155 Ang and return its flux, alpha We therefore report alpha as 4.27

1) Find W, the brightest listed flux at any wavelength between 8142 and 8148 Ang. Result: 4.96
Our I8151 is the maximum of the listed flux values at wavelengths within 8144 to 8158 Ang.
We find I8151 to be 4.96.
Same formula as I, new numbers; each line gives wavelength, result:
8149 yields 4.74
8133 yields 5.01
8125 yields 4.5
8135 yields 5.09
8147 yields 4.91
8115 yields 4.54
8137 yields 4.44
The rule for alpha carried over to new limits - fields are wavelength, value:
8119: 5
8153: 4.55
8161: 5.08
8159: 4.89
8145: 4.96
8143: 4.56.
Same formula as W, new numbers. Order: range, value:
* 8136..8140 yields 5.01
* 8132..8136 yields 5.09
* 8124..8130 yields 4.68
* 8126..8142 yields 5.22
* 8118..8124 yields 5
